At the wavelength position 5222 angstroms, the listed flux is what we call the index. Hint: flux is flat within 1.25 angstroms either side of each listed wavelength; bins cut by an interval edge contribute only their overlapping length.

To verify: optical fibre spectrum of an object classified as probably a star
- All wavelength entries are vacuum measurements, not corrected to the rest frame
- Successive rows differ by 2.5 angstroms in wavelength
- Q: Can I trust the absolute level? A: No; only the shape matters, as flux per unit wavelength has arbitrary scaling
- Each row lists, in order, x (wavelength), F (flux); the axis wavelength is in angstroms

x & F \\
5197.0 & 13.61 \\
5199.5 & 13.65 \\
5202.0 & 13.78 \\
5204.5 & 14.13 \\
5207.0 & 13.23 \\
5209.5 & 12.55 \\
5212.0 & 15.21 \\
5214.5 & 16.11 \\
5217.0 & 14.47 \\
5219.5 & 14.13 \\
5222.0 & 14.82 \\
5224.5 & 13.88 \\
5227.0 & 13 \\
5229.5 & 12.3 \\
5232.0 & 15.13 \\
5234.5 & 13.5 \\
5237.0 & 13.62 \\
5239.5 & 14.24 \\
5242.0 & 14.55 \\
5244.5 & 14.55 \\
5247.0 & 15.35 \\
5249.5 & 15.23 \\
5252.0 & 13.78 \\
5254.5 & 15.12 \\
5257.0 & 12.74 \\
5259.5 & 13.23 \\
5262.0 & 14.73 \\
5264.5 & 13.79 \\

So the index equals 14.82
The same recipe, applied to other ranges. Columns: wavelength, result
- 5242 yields 14.55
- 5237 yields 13.62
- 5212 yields 15.21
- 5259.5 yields 13.23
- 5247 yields 15.35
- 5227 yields 13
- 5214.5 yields 16.11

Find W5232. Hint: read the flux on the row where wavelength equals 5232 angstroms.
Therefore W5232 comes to 15.13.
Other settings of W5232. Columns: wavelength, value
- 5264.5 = 13.79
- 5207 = 13.23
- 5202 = 13.78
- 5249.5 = 15.23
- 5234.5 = 13.5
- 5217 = 14.47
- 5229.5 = 12.3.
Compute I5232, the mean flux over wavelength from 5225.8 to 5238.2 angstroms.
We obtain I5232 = 13.5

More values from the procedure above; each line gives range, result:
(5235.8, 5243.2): 14.1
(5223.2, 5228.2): 13.5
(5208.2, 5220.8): 14.5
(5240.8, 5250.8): 14.9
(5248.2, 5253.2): 14.5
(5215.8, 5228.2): 14.1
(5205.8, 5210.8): 12.9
